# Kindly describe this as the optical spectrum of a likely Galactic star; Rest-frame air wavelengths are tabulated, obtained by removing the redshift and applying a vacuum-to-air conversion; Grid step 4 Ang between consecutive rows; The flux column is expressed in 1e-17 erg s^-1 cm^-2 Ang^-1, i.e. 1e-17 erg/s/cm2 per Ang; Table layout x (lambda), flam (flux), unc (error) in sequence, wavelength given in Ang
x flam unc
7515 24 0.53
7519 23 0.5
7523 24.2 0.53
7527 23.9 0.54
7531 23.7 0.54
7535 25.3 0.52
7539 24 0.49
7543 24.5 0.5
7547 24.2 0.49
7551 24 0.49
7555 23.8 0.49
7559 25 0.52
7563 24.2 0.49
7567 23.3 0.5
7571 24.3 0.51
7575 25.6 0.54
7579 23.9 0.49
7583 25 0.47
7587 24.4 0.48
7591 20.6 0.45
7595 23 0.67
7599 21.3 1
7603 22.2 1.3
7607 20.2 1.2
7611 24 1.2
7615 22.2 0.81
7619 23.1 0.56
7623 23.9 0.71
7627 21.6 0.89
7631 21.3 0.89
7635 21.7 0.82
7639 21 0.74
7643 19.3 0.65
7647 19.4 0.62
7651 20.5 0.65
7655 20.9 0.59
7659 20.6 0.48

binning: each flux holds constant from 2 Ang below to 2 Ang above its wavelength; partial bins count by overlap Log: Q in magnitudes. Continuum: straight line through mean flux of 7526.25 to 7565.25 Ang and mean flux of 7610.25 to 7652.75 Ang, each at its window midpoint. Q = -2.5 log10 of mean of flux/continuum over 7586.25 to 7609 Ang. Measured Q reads 0.04 mag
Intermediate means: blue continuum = 24.3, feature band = 21.8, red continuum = 21.6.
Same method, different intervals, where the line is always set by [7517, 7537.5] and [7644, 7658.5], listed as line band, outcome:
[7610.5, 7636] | -0.07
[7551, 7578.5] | -0.07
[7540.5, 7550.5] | -0.04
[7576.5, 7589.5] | -0.09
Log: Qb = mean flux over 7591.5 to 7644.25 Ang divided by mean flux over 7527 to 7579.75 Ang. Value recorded 0.90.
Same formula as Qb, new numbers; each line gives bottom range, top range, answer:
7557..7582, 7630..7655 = 0.84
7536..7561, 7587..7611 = 0.90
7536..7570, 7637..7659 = 0.84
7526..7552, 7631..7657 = 0.85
